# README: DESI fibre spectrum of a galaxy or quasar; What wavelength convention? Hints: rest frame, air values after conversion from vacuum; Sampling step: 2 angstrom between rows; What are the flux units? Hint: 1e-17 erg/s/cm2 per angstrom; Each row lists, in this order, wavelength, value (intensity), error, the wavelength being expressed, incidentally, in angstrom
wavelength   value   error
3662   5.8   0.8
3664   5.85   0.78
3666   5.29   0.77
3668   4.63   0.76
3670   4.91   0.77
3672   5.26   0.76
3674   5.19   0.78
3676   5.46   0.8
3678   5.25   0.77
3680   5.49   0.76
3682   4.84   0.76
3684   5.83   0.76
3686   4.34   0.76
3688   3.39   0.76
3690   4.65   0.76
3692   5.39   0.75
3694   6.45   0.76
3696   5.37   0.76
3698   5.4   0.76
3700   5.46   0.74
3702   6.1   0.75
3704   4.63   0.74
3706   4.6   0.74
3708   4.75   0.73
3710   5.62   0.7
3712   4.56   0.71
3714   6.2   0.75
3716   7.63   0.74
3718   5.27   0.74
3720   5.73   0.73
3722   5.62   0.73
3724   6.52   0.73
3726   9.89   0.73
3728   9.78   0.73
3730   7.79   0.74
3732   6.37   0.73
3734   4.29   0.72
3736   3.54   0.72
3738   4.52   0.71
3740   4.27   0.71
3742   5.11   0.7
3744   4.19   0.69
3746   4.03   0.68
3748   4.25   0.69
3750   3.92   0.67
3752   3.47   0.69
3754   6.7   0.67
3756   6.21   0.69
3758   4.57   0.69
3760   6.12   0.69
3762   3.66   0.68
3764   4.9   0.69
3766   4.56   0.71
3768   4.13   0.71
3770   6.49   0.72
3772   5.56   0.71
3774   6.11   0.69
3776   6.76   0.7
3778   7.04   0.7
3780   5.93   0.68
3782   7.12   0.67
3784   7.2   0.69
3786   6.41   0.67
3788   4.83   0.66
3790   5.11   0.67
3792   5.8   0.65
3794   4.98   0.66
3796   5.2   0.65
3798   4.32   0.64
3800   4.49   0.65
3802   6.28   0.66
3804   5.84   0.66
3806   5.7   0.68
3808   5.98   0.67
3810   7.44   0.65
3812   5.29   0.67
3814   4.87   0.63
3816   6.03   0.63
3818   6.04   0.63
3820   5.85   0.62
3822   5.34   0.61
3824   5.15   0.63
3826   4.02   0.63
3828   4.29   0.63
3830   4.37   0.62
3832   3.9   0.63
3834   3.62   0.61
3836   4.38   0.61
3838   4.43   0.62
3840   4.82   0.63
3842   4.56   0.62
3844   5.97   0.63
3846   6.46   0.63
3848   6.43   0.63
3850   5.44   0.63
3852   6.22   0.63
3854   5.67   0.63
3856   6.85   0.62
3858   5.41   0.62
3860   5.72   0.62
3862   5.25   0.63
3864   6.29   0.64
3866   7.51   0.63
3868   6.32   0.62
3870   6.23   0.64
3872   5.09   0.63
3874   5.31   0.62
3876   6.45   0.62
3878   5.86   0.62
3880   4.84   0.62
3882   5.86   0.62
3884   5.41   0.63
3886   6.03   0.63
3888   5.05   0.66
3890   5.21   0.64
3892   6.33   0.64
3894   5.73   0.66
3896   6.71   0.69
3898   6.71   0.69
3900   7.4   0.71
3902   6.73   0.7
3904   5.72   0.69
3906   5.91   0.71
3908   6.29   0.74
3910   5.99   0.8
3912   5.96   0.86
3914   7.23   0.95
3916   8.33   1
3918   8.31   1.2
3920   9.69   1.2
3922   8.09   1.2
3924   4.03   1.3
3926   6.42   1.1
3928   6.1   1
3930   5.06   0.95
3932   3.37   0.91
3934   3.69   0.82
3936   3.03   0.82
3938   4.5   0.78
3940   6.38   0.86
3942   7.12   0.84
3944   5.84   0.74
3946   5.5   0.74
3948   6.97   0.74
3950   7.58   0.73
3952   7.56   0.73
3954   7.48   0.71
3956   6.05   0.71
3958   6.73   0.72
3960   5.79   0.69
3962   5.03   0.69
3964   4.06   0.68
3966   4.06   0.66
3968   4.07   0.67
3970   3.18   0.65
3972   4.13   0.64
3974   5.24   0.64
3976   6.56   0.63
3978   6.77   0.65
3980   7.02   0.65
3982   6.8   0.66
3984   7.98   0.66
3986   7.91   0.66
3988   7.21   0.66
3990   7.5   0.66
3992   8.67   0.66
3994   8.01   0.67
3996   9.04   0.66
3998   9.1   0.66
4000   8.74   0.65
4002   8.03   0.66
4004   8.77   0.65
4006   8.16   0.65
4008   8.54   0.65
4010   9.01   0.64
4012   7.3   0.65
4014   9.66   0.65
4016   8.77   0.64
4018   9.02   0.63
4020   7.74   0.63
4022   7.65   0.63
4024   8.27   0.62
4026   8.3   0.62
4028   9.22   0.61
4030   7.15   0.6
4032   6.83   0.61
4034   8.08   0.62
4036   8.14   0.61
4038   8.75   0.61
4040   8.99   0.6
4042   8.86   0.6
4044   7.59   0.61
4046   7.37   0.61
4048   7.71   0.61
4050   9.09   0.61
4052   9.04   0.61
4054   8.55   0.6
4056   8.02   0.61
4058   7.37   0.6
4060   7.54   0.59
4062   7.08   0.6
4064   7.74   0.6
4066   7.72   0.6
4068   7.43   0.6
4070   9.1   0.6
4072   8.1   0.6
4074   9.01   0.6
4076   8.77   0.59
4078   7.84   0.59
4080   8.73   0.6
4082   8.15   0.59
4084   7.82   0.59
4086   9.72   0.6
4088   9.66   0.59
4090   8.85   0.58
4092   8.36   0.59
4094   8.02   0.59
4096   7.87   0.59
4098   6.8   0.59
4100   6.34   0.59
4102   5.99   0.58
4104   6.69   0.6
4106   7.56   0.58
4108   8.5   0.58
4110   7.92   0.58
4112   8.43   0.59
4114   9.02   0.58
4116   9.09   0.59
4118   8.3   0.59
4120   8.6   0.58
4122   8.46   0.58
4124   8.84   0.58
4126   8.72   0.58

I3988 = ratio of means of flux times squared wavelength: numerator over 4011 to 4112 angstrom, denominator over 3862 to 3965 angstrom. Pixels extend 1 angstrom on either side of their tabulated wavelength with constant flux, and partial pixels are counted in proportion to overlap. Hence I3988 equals 1.43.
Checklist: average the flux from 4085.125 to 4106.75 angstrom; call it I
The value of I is 7.8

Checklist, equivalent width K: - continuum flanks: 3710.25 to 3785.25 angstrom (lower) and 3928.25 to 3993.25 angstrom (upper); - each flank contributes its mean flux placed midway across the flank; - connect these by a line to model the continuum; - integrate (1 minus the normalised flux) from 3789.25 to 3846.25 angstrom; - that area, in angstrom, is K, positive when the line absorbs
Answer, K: 5.7 angstrom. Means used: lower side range 5.68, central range 5.17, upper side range 5.91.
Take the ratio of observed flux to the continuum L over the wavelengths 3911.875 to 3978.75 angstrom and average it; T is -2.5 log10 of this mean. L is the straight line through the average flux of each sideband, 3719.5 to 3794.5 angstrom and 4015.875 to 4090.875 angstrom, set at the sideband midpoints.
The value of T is 0.23 mag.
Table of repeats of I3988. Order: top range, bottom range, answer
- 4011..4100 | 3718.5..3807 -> 1.71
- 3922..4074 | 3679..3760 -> 1.53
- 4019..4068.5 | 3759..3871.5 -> 1.62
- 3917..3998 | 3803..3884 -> 1.20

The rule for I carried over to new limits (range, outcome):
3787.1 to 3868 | 5.42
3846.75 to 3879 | 6.01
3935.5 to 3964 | 6.09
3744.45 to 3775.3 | 4.98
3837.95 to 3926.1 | 6.15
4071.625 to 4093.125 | 8.65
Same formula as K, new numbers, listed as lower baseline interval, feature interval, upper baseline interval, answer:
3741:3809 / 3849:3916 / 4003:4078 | 4.9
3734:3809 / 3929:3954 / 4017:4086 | 5.0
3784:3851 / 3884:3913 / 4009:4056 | 1.5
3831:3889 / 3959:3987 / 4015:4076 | 6.0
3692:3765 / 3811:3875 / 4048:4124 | 9.4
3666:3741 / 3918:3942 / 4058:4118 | 4.6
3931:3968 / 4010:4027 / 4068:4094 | -2.9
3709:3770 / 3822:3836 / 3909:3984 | 3.4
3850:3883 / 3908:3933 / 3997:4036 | 0.9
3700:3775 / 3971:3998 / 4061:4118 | 0.4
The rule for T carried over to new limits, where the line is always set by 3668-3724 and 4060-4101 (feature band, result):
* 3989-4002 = -0.13 mag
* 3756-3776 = 0.11 mag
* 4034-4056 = -0.07 mag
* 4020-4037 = -0.03 mag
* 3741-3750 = 0.29 mag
